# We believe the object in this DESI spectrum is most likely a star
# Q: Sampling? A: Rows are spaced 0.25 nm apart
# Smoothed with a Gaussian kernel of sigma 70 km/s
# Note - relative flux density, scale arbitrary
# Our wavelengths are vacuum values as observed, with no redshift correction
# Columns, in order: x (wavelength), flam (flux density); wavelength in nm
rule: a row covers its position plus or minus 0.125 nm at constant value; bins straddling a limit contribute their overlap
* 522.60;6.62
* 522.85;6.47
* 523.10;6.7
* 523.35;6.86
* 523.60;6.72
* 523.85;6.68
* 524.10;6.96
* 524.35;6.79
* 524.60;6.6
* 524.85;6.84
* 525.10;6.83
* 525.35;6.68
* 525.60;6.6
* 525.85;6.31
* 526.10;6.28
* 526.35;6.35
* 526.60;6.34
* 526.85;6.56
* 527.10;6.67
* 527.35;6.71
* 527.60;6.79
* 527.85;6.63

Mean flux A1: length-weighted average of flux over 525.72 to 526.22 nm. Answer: 6.3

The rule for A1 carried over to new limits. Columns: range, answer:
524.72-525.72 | 6.74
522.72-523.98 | 6.69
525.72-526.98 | 6.37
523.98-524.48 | 6.87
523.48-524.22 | 6.79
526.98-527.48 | 6.69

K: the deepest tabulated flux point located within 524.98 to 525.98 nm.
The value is 6.31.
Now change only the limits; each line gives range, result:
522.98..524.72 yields 6.6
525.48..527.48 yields 6.28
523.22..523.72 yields 6.72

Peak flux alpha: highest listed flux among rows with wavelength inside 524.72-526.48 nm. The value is 6.84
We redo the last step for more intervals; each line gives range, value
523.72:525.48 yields 6.96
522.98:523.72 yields 6.86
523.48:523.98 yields 6.72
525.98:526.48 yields 6.35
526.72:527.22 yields 6.67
